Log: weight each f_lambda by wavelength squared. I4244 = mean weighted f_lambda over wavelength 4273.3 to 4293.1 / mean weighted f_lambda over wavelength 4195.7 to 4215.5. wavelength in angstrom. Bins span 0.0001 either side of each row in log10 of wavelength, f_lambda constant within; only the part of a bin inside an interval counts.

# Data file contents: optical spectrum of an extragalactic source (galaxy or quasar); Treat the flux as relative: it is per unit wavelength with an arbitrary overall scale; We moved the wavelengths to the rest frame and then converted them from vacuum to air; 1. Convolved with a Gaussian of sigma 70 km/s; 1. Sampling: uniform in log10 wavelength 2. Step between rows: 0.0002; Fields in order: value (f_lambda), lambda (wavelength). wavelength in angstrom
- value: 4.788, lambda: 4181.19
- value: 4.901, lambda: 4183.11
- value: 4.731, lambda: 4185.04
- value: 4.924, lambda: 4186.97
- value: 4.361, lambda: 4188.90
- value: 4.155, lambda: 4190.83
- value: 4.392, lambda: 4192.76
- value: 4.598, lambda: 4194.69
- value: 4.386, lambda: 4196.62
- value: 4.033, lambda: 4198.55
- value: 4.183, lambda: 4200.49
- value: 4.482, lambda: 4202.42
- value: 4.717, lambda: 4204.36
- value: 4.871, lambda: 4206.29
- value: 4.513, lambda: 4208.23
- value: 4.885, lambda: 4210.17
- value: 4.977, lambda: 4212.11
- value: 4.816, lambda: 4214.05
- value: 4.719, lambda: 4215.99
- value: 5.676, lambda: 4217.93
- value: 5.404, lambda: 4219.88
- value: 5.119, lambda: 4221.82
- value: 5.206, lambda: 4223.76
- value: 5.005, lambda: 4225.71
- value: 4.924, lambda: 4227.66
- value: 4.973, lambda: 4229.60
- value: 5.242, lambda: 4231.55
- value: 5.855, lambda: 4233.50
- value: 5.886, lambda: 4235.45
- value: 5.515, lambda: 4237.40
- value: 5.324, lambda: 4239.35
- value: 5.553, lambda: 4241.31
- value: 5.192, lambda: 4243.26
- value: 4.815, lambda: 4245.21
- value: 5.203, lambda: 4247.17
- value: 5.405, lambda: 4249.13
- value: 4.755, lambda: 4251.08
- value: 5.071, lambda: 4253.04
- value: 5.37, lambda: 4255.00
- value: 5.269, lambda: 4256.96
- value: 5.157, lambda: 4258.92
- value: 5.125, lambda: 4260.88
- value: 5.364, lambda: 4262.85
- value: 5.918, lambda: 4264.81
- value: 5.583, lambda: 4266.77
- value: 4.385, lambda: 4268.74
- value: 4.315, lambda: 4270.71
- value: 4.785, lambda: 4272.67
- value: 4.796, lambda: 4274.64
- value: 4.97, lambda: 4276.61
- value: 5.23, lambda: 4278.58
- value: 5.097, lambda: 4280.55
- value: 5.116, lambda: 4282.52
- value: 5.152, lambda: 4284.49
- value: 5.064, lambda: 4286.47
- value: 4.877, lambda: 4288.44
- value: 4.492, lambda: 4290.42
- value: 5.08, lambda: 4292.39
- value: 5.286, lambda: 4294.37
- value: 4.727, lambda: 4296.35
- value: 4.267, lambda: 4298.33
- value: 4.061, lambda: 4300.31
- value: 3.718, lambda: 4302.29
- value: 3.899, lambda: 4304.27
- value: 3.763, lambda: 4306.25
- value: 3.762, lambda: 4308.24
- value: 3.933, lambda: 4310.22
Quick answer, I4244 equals 1.1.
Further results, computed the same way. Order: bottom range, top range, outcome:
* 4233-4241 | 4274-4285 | 0.92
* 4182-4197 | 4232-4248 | 1.21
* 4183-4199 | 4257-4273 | 1.18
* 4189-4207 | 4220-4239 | 1.22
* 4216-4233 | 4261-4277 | 0.99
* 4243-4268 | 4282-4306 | 0.89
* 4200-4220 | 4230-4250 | 1.13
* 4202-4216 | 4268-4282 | 1.04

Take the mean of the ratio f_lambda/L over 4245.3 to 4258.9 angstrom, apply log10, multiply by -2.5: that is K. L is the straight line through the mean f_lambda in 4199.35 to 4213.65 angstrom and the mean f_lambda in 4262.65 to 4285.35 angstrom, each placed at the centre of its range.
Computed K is -0.05 mag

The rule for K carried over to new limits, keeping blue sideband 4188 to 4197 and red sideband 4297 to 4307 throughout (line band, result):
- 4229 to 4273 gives -0.25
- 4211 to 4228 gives -0.19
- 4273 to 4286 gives -0.24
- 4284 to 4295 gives -0.23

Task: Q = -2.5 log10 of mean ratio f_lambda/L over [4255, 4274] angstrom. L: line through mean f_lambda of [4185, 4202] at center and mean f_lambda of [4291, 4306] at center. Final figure -0.161 mag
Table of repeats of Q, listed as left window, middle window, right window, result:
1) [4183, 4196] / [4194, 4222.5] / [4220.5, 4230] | 0.02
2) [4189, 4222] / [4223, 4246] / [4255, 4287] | -0.09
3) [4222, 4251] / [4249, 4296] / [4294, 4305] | -0.08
